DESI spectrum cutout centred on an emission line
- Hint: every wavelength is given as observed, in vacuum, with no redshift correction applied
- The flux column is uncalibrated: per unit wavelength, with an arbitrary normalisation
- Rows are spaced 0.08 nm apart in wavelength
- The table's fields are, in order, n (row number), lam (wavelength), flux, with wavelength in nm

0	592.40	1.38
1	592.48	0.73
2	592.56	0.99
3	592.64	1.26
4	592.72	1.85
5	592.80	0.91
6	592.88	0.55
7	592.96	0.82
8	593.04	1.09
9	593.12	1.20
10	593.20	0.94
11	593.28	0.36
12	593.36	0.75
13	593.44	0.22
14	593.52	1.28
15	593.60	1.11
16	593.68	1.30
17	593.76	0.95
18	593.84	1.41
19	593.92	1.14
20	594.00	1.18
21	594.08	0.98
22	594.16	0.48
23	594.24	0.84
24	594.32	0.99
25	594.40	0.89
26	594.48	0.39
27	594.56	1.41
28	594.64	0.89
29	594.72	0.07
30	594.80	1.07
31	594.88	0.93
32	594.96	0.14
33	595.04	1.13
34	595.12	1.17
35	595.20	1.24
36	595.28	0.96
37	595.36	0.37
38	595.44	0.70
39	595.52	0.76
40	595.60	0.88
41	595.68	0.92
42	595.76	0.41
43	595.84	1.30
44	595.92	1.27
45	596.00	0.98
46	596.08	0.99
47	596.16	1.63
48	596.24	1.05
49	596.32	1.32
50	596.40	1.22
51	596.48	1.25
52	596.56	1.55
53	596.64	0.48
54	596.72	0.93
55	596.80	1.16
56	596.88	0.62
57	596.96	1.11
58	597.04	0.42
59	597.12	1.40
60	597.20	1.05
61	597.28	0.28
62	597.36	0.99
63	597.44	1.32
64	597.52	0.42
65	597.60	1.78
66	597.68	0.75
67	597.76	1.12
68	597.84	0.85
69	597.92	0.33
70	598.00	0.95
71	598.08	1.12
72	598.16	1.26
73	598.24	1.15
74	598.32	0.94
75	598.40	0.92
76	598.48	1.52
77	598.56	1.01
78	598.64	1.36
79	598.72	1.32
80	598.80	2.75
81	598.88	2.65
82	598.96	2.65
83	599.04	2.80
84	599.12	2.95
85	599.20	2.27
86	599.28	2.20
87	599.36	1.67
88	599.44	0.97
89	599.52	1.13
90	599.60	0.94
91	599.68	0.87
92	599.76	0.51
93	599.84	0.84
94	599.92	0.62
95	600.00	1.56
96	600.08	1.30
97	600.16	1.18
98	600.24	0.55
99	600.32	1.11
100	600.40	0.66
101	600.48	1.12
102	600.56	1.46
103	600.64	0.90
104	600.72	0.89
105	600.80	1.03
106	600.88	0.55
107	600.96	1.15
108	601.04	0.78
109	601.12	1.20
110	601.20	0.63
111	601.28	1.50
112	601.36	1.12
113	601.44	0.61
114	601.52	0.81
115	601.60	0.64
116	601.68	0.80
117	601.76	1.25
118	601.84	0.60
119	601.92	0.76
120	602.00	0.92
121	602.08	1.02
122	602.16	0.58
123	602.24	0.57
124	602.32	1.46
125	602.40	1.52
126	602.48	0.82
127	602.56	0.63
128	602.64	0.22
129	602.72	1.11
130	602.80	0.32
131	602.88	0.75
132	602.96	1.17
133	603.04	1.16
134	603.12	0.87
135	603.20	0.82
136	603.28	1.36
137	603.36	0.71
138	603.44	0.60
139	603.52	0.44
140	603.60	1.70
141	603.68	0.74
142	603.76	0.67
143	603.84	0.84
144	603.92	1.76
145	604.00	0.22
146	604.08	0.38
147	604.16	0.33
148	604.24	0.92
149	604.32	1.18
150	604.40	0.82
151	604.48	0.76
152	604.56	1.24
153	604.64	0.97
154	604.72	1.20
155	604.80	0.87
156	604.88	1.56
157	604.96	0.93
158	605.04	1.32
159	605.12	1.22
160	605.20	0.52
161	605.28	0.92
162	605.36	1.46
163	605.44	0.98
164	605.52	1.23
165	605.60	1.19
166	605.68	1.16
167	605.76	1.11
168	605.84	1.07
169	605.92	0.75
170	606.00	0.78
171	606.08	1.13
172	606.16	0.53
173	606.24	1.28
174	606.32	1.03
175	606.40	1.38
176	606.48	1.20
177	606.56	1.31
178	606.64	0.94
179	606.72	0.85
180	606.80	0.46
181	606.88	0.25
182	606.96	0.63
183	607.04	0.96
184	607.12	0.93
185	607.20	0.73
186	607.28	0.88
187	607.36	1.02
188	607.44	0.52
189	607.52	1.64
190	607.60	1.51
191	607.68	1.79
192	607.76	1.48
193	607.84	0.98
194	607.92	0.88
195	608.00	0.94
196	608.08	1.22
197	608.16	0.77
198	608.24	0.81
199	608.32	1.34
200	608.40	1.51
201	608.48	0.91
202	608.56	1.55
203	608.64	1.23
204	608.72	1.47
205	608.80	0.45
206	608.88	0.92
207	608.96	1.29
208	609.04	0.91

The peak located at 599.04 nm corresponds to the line H-beta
